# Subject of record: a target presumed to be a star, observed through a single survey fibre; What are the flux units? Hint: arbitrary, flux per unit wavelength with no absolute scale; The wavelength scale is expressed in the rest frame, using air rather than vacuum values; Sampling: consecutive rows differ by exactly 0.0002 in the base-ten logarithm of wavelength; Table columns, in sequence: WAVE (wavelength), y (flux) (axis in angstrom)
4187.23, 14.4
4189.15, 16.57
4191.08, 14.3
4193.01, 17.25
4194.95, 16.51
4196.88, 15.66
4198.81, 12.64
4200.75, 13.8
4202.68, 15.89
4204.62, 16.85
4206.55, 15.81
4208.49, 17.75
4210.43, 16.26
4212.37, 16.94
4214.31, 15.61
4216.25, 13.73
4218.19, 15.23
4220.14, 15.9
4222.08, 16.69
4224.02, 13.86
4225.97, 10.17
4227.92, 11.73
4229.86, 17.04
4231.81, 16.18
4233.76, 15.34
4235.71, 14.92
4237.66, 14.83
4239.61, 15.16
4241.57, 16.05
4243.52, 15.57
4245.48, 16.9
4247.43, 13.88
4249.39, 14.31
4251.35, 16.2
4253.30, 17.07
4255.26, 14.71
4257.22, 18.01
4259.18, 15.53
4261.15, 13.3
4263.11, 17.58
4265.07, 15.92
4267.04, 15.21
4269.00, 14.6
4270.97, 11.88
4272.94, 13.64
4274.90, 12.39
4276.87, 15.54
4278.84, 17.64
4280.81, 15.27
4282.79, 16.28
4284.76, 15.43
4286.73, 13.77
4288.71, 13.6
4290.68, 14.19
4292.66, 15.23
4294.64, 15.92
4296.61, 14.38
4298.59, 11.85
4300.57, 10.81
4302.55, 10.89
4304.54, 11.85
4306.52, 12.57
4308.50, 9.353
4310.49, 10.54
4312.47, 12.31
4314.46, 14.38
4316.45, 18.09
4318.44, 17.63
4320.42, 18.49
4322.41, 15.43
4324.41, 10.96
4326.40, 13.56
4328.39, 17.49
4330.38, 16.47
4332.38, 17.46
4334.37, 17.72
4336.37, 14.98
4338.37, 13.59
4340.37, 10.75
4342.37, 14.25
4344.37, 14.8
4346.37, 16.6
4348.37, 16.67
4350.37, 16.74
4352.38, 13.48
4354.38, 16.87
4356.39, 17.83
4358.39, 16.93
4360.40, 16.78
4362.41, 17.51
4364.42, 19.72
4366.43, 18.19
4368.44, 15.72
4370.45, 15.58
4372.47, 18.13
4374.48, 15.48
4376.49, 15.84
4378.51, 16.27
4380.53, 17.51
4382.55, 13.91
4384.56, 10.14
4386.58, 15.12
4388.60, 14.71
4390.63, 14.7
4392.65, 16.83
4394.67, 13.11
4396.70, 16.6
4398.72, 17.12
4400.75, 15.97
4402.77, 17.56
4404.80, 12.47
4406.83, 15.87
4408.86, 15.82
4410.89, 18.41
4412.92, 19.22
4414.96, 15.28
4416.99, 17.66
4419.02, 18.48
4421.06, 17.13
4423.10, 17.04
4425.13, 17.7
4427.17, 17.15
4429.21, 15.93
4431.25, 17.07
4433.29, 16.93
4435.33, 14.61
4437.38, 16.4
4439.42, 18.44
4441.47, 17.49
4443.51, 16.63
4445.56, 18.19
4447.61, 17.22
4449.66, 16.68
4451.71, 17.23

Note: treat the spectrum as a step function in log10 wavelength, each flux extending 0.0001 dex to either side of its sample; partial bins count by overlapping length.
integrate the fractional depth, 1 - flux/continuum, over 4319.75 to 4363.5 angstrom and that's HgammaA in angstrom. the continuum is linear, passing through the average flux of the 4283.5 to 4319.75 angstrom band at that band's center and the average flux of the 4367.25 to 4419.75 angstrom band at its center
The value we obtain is -3.3 angstrom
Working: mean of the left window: 13.6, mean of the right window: 15.9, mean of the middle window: 15.7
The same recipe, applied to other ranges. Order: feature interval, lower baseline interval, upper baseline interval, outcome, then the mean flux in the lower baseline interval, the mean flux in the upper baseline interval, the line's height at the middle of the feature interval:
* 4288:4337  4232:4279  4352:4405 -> 4.2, 15.2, 16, 15.6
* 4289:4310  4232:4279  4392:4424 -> 3.9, 15.2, 16.5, 15.6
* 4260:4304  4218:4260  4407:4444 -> 3.8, 15.2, 17.1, 15.7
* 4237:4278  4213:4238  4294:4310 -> -4.6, 14.7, 12.1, 13.6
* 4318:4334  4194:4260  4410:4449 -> 0.3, 15.4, 17.2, 16.3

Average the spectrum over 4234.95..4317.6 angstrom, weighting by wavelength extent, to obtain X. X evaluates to 14.5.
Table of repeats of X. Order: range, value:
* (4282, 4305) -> 13.7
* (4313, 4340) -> 15.7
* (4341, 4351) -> 15.6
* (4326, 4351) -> 15.5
